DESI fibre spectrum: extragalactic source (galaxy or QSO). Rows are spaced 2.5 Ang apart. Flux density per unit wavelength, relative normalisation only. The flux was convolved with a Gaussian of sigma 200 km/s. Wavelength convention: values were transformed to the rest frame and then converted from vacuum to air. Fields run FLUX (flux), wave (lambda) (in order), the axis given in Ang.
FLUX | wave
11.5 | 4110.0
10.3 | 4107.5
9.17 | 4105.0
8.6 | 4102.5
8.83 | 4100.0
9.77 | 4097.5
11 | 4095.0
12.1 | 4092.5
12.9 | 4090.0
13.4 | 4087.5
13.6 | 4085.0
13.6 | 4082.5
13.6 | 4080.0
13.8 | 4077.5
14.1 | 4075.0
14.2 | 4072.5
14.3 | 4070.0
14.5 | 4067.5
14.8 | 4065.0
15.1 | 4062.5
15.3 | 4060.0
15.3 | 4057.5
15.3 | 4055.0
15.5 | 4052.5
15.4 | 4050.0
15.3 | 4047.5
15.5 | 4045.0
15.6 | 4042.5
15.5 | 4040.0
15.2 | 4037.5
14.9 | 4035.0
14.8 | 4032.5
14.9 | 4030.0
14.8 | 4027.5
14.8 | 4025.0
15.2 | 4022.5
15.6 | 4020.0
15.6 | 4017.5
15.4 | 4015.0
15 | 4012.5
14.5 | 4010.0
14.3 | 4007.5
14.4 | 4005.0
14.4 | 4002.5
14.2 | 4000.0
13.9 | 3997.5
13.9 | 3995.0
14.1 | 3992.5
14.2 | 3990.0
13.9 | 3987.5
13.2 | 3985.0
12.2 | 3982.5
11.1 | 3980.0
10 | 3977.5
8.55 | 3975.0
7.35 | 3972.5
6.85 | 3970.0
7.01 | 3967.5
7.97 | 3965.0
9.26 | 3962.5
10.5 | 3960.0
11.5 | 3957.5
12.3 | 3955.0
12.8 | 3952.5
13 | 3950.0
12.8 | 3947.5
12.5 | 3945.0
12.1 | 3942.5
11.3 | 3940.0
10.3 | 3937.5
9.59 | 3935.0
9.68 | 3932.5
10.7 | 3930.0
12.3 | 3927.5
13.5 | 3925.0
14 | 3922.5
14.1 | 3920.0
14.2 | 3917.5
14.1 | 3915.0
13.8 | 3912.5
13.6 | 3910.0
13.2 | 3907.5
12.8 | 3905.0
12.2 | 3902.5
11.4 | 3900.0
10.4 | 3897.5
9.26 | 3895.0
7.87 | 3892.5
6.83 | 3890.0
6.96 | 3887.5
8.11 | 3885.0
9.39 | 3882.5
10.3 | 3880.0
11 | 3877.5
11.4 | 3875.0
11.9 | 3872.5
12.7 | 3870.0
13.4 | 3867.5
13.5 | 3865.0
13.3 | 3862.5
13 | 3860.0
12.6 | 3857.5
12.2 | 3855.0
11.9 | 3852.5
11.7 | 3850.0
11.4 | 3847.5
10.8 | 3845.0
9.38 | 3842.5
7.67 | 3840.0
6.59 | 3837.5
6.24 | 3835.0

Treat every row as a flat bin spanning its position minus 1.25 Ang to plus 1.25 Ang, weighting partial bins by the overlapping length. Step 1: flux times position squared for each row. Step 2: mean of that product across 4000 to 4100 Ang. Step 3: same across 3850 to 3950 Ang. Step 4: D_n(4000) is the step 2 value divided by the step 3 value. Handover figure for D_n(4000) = 1.33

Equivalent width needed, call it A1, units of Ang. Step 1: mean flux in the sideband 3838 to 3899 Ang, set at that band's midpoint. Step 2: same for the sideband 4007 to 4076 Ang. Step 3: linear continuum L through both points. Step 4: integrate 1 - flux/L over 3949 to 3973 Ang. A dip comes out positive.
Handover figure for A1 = 5.7 Ang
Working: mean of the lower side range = 10.7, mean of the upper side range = 15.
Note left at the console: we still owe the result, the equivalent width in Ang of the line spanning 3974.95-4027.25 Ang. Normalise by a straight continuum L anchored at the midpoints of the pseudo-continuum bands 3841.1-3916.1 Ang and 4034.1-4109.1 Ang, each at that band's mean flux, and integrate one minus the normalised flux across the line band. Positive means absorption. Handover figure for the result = -4.6 Ang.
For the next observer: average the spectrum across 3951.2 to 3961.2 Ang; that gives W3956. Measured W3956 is 11.8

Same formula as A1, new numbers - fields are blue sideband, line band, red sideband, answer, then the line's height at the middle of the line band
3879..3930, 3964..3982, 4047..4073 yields 6.1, 13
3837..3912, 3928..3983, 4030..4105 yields 7.7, 12.2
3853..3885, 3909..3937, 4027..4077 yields 0.4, 12.8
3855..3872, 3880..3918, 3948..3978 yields 2.9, 11.8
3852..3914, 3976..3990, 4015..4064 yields 1.7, 13.8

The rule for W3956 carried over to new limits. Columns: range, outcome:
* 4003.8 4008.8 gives 14.4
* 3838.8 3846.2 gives 9.28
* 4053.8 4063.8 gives 15.2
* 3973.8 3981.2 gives 9.88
